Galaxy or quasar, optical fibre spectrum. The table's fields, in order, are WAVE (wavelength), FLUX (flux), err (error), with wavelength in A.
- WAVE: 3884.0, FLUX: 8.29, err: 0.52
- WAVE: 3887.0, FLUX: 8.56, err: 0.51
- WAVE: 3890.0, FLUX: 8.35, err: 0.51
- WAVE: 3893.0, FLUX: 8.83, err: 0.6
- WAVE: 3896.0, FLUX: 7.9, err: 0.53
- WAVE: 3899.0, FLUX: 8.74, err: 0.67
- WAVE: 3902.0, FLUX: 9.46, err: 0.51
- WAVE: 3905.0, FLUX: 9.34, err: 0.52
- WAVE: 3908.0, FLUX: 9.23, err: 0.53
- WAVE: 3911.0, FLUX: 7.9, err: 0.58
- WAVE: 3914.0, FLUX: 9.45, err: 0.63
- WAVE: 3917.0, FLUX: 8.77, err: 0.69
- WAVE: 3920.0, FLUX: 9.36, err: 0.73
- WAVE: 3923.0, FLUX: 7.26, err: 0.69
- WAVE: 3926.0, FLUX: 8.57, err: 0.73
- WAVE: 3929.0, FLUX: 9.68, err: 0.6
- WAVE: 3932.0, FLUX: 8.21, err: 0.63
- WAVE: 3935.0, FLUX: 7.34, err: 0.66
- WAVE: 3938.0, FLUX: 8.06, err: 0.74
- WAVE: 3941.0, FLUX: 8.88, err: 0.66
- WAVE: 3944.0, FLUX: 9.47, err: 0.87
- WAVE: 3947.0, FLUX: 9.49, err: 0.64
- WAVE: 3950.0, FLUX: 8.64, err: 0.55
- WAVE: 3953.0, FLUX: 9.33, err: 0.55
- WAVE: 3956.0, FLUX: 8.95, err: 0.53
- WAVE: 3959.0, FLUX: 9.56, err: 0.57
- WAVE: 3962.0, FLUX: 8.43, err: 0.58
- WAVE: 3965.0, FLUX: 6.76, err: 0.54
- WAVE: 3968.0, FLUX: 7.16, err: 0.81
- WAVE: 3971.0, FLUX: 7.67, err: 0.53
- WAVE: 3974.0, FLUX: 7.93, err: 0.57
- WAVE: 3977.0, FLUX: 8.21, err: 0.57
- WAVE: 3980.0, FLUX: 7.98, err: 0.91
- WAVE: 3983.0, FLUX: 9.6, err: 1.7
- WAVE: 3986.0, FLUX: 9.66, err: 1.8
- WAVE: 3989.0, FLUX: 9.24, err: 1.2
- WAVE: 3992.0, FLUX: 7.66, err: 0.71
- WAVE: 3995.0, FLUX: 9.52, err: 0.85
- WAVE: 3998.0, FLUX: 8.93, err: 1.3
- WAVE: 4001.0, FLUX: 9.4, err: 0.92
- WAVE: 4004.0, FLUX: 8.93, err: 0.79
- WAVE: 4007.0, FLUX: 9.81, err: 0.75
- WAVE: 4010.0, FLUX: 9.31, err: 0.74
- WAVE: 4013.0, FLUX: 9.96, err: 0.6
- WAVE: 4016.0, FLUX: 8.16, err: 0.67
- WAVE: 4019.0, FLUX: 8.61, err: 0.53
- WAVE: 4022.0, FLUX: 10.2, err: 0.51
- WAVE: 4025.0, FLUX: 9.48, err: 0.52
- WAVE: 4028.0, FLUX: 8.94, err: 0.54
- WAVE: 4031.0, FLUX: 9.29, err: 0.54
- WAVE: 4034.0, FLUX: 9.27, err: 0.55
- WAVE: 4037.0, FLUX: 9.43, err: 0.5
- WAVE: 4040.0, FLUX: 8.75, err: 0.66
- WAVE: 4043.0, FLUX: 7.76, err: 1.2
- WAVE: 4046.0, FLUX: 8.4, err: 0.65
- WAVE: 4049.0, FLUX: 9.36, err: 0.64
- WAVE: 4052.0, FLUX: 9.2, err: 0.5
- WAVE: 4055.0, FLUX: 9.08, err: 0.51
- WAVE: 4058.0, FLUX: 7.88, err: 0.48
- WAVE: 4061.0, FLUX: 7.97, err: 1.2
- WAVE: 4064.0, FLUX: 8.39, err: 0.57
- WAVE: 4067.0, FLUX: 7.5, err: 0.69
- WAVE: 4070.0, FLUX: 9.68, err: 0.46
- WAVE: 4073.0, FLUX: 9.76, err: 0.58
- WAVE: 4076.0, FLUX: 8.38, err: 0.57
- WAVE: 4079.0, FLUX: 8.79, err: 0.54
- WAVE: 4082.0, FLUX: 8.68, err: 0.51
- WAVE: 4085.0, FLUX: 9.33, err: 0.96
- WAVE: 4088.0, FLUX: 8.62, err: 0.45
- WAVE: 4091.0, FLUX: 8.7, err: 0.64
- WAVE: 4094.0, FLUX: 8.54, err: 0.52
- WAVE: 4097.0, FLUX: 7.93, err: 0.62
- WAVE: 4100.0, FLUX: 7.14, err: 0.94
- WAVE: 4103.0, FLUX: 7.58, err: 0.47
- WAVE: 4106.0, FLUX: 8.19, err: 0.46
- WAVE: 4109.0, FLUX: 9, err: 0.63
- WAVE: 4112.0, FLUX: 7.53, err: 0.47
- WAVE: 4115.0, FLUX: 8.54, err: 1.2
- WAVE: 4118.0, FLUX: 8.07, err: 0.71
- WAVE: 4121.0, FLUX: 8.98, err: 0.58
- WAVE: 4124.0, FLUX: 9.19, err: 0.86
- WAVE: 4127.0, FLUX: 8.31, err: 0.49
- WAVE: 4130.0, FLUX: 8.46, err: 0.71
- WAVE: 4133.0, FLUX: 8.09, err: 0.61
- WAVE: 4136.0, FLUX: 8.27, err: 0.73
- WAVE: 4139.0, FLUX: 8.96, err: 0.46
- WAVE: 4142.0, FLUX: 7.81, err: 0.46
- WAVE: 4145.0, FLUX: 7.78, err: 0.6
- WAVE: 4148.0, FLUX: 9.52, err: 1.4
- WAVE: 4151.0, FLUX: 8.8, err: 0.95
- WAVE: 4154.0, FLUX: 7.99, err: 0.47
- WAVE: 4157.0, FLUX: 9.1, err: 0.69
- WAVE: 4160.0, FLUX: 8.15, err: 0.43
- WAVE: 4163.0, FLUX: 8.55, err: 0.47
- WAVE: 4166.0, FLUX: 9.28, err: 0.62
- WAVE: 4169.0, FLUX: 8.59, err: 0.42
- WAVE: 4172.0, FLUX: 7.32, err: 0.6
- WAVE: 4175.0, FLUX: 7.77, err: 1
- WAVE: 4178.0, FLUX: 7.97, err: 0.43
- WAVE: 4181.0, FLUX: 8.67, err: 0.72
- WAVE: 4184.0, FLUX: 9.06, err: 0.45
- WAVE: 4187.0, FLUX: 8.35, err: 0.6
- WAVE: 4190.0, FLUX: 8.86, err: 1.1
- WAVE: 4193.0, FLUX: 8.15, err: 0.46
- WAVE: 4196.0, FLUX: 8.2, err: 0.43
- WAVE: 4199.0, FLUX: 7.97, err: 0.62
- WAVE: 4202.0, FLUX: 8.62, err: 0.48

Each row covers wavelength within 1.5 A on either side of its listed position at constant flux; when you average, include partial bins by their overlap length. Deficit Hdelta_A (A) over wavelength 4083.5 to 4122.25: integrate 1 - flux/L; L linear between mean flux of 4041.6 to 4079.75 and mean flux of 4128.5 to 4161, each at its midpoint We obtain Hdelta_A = 1.0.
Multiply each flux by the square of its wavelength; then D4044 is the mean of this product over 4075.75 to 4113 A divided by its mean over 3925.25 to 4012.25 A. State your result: 1.02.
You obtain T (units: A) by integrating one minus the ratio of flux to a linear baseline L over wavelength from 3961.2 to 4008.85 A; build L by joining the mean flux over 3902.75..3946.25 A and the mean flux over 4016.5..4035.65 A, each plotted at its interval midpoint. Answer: 2.46 A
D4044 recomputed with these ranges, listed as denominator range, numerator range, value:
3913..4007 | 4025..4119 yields 1.05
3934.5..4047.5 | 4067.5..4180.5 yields 1.03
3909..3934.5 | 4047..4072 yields 1.08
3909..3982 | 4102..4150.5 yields 1.09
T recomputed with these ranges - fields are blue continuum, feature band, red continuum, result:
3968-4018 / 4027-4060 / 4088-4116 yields -1.3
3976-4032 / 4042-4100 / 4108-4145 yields 0.8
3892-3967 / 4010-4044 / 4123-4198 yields -2.1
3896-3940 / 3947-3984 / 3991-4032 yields 2.2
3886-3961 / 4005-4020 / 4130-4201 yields -0.9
